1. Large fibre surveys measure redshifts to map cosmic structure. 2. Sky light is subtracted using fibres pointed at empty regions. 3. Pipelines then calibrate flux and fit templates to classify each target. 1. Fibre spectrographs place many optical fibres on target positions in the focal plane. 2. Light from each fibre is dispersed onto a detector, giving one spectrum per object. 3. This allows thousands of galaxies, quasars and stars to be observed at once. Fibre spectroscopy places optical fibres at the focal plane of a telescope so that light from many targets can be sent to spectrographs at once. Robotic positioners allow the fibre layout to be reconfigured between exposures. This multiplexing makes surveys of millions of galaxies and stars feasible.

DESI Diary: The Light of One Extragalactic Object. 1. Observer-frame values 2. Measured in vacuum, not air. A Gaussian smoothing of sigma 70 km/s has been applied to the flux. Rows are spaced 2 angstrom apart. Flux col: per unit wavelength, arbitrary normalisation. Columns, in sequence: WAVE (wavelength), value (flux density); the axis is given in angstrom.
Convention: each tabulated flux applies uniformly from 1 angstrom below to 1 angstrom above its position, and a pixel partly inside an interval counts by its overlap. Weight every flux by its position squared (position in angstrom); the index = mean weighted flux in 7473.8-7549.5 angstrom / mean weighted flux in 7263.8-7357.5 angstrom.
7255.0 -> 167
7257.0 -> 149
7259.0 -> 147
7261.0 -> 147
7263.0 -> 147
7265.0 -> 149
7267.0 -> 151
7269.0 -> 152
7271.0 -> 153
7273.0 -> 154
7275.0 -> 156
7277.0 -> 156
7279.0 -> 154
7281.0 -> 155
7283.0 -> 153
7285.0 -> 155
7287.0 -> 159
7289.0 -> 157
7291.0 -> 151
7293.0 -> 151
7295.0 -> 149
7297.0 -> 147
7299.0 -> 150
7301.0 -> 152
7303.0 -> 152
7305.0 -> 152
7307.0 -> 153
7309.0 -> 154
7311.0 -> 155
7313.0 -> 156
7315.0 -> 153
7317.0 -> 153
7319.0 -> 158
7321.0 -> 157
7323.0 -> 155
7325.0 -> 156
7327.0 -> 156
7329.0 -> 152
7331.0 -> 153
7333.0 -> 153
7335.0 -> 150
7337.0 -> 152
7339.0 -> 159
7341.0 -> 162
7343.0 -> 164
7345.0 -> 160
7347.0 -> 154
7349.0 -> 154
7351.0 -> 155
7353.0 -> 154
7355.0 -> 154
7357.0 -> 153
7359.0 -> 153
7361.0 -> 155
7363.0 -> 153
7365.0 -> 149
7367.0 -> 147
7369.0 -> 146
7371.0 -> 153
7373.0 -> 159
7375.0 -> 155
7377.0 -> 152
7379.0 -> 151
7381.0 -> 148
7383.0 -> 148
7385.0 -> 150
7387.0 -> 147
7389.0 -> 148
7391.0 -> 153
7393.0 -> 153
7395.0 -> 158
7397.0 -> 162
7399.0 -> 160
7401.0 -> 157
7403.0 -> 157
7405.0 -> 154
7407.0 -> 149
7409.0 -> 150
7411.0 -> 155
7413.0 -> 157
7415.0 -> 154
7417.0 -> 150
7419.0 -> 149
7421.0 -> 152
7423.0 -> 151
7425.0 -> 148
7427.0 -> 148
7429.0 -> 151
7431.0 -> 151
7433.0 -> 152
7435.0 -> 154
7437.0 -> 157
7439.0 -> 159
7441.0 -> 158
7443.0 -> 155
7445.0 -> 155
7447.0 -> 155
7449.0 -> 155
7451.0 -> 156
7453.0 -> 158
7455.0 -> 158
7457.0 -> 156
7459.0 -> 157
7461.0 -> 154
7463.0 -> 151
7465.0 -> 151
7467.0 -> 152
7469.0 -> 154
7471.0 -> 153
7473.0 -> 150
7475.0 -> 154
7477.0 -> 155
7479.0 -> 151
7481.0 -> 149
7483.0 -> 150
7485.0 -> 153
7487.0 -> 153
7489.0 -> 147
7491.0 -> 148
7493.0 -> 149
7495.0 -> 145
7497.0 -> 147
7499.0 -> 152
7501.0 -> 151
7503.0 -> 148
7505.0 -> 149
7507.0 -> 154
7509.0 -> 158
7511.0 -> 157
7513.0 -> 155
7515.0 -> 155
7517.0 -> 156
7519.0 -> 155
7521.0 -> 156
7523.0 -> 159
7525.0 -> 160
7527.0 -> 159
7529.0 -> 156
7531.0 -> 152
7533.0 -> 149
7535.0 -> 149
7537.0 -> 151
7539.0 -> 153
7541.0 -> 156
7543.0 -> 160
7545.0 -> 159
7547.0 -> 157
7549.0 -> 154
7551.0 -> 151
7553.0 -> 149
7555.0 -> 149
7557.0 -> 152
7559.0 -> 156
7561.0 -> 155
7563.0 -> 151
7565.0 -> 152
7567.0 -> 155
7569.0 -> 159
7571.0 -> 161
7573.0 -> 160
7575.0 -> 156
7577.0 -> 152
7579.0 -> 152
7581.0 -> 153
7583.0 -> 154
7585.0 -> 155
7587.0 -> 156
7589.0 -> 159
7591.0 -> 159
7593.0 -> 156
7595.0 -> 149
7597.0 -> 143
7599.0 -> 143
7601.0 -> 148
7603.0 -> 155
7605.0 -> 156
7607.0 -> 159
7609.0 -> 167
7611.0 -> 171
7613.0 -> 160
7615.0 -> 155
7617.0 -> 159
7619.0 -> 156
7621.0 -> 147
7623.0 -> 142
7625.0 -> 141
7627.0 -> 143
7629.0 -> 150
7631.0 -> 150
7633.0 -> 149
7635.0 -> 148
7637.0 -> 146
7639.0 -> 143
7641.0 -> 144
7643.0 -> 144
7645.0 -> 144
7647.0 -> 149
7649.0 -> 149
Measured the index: 1.0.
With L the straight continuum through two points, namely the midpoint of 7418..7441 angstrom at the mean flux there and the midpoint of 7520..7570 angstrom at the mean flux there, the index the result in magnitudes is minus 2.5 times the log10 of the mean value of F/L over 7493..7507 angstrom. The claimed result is 0.03 mag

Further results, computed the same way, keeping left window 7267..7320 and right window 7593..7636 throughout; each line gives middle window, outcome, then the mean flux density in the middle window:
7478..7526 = 0.00 mag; 152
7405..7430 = 0.01 mag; 151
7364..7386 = 0.02 mag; 151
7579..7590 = -0.02 mag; 155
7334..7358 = -0.02 mag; 156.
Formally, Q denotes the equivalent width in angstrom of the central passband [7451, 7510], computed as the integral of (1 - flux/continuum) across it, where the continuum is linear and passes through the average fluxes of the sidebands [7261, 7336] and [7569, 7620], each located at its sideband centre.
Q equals 1.0 angstrom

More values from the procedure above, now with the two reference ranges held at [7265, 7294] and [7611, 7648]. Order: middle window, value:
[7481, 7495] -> 0.1 angstrom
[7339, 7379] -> -0.4 angstrom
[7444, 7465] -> -0.5 angstrom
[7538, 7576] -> -1.3 angstrom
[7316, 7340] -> -0.2 angstrom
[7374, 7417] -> -0.3 angstrom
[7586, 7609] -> -0.6 angstrom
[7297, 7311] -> 0.1 angstrom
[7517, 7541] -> -0.7 angstrom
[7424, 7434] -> 0.1 angstrom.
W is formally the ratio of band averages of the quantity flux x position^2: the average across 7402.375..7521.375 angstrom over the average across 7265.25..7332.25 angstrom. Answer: 1.04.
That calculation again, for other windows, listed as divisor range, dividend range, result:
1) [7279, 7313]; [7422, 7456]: 1.05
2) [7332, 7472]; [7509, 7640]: 1.05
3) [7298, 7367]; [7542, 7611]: 1.07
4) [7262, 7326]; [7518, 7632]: 1.08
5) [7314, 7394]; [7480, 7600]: 1.05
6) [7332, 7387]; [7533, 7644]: 1.06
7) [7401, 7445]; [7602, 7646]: 1.04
